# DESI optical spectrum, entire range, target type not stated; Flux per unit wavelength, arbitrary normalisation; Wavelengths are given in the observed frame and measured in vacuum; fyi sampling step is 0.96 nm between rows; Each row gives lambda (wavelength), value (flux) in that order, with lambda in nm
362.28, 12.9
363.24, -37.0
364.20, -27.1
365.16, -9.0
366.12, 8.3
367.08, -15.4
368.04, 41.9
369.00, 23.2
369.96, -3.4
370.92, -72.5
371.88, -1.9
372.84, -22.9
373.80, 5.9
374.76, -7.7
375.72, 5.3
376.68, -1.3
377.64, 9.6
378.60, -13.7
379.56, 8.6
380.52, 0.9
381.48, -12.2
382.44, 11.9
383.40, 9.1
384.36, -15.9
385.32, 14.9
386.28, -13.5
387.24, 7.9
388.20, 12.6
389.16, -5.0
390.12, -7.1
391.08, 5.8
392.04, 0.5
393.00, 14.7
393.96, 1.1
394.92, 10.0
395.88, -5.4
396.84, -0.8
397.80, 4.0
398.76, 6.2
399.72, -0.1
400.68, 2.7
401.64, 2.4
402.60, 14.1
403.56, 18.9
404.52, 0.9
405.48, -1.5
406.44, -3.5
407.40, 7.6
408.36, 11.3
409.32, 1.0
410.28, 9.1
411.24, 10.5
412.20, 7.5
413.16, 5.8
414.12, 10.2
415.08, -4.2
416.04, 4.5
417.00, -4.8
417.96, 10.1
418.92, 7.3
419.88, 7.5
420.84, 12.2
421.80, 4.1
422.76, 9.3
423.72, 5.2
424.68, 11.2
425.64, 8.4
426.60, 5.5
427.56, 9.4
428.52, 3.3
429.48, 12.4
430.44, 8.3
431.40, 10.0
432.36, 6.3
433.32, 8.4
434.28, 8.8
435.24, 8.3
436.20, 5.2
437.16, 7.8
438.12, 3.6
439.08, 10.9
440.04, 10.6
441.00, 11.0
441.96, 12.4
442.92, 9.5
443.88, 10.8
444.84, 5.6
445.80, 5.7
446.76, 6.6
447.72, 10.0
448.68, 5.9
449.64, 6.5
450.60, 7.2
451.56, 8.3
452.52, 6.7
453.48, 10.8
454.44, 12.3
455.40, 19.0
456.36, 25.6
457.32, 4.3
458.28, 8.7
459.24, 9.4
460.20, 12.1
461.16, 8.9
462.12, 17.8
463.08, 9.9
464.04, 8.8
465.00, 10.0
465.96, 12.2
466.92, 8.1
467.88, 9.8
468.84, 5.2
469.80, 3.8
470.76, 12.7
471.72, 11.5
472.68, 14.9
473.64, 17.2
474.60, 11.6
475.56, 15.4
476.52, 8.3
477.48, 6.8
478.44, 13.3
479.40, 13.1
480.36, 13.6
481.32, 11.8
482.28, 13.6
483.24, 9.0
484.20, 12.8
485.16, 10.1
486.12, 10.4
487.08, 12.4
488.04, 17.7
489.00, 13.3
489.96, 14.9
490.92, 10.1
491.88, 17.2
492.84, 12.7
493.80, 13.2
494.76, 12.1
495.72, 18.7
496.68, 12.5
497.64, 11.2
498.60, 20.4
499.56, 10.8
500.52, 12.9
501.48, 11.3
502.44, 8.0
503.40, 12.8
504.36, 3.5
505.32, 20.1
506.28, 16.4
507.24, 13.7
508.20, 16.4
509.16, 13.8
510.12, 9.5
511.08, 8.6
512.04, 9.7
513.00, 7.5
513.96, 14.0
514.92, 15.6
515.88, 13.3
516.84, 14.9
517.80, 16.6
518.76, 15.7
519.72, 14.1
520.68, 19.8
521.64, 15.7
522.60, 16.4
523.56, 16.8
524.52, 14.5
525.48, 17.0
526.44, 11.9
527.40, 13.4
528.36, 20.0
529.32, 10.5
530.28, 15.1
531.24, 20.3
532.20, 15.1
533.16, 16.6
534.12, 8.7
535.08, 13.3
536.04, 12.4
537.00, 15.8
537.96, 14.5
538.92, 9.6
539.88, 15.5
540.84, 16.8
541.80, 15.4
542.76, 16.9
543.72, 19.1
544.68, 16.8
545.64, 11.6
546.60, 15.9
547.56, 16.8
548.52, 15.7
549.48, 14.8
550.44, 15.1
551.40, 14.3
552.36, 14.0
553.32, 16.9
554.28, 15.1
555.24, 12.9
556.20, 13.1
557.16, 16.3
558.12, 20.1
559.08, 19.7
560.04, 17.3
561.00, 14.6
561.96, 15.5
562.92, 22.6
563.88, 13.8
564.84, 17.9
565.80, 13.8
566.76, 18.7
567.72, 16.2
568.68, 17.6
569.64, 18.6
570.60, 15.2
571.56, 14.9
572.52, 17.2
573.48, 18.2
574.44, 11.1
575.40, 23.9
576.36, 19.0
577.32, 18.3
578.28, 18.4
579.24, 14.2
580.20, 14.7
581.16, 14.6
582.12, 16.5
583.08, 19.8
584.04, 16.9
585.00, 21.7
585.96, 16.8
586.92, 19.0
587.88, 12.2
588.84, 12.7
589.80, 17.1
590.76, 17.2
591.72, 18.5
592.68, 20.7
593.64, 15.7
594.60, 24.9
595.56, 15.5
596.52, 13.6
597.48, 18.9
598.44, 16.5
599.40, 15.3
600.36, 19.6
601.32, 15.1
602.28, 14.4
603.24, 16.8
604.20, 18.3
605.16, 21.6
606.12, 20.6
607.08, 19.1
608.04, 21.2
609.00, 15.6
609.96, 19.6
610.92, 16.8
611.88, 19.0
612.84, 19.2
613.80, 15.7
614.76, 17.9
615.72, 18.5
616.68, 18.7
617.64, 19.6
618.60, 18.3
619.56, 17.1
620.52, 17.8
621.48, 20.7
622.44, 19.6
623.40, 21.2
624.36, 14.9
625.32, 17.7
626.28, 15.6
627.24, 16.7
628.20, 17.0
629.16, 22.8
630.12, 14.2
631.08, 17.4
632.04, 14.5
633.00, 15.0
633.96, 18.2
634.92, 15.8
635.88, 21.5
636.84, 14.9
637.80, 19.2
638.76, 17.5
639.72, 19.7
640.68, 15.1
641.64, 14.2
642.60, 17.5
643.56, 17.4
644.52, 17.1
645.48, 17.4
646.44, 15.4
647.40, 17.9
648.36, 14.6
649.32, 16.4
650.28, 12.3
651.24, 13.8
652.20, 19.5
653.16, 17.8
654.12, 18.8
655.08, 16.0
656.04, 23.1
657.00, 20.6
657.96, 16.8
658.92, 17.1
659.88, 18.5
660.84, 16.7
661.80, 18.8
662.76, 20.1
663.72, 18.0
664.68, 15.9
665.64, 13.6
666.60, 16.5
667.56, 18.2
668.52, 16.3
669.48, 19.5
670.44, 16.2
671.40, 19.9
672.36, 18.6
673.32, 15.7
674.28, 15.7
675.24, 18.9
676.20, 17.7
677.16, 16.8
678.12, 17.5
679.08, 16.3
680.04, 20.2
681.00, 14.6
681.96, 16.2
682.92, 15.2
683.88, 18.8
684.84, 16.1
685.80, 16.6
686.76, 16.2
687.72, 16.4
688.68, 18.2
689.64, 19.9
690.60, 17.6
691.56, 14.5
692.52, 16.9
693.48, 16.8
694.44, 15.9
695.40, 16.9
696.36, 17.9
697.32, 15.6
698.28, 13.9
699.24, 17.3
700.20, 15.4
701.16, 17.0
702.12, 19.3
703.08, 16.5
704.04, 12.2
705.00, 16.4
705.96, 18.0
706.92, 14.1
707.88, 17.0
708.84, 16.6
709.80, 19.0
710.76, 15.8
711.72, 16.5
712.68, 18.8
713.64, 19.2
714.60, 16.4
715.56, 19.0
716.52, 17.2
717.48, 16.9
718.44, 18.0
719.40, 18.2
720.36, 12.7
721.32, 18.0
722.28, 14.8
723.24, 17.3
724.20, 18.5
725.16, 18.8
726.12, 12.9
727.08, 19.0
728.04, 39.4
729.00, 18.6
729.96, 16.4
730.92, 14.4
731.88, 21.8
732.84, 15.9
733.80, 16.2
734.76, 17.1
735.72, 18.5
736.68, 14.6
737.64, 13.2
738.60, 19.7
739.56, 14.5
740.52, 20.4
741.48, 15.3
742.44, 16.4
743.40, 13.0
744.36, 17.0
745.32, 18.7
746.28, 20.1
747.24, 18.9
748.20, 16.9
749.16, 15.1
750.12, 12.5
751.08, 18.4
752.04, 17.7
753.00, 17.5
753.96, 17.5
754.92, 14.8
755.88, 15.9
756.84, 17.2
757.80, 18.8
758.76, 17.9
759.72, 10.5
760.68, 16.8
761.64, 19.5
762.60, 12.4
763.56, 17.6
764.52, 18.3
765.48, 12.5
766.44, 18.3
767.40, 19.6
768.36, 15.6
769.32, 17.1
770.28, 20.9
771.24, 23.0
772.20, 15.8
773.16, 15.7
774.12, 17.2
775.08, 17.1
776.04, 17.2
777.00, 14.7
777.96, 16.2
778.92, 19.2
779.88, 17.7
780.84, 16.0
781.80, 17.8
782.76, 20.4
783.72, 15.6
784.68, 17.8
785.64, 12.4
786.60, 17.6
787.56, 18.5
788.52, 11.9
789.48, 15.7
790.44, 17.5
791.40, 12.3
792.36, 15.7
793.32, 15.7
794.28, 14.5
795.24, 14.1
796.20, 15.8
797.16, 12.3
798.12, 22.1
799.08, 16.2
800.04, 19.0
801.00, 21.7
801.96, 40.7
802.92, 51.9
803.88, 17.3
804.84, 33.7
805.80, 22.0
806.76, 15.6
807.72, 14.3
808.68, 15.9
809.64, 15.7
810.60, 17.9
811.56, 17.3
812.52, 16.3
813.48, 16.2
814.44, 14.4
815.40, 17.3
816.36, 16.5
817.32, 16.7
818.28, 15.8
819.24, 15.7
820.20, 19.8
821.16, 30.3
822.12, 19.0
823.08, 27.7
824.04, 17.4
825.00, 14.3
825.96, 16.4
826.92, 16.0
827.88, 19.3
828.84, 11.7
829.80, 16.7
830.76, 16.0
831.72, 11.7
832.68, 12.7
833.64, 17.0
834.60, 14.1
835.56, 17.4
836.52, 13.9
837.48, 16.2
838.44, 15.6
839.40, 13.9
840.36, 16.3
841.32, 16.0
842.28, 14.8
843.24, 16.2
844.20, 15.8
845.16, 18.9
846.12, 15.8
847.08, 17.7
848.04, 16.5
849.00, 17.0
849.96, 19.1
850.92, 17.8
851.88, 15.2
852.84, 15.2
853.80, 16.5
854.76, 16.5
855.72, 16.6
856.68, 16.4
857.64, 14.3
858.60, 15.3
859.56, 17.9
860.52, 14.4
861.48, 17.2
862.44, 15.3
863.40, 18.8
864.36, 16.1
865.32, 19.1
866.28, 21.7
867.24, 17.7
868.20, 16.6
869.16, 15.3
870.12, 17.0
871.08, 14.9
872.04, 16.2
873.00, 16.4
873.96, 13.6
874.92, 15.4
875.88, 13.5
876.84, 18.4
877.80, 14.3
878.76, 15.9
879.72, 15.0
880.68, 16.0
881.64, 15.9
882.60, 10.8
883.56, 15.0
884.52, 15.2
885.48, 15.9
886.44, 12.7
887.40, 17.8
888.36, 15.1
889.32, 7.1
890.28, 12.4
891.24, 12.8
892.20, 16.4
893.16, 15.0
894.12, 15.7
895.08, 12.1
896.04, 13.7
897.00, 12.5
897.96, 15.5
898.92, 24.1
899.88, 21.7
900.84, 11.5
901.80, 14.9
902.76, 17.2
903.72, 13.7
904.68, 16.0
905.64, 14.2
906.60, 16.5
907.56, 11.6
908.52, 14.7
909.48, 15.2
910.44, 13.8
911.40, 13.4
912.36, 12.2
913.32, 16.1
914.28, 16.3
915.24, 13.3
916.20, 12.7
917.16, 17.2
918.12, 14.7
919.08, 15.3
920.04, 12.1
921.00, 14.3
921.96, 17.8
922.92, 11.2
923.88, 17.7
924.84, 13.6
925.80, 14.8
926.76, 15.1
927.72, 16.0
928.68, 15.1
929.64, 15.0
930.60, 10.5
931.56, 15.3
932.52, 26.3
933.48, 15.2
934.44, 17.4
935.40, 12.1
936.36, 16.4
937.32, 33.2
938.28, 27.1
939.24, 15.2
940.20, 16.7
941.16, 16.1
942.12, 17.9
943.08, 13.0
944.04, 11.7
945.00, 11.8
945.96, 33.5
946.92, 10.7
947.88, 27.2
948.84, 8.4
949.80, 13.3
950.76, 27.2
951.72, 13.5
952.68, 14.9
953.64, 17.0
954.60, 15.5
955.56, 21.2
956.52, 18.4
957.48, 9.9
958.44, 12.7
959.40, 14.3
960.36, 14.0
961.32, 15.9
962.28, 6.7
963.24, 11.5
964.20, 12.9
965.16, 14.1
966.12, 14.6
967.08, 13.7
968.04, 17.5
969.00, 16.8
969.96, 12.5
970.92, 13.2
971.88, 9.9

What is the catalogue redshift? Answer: 0.222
